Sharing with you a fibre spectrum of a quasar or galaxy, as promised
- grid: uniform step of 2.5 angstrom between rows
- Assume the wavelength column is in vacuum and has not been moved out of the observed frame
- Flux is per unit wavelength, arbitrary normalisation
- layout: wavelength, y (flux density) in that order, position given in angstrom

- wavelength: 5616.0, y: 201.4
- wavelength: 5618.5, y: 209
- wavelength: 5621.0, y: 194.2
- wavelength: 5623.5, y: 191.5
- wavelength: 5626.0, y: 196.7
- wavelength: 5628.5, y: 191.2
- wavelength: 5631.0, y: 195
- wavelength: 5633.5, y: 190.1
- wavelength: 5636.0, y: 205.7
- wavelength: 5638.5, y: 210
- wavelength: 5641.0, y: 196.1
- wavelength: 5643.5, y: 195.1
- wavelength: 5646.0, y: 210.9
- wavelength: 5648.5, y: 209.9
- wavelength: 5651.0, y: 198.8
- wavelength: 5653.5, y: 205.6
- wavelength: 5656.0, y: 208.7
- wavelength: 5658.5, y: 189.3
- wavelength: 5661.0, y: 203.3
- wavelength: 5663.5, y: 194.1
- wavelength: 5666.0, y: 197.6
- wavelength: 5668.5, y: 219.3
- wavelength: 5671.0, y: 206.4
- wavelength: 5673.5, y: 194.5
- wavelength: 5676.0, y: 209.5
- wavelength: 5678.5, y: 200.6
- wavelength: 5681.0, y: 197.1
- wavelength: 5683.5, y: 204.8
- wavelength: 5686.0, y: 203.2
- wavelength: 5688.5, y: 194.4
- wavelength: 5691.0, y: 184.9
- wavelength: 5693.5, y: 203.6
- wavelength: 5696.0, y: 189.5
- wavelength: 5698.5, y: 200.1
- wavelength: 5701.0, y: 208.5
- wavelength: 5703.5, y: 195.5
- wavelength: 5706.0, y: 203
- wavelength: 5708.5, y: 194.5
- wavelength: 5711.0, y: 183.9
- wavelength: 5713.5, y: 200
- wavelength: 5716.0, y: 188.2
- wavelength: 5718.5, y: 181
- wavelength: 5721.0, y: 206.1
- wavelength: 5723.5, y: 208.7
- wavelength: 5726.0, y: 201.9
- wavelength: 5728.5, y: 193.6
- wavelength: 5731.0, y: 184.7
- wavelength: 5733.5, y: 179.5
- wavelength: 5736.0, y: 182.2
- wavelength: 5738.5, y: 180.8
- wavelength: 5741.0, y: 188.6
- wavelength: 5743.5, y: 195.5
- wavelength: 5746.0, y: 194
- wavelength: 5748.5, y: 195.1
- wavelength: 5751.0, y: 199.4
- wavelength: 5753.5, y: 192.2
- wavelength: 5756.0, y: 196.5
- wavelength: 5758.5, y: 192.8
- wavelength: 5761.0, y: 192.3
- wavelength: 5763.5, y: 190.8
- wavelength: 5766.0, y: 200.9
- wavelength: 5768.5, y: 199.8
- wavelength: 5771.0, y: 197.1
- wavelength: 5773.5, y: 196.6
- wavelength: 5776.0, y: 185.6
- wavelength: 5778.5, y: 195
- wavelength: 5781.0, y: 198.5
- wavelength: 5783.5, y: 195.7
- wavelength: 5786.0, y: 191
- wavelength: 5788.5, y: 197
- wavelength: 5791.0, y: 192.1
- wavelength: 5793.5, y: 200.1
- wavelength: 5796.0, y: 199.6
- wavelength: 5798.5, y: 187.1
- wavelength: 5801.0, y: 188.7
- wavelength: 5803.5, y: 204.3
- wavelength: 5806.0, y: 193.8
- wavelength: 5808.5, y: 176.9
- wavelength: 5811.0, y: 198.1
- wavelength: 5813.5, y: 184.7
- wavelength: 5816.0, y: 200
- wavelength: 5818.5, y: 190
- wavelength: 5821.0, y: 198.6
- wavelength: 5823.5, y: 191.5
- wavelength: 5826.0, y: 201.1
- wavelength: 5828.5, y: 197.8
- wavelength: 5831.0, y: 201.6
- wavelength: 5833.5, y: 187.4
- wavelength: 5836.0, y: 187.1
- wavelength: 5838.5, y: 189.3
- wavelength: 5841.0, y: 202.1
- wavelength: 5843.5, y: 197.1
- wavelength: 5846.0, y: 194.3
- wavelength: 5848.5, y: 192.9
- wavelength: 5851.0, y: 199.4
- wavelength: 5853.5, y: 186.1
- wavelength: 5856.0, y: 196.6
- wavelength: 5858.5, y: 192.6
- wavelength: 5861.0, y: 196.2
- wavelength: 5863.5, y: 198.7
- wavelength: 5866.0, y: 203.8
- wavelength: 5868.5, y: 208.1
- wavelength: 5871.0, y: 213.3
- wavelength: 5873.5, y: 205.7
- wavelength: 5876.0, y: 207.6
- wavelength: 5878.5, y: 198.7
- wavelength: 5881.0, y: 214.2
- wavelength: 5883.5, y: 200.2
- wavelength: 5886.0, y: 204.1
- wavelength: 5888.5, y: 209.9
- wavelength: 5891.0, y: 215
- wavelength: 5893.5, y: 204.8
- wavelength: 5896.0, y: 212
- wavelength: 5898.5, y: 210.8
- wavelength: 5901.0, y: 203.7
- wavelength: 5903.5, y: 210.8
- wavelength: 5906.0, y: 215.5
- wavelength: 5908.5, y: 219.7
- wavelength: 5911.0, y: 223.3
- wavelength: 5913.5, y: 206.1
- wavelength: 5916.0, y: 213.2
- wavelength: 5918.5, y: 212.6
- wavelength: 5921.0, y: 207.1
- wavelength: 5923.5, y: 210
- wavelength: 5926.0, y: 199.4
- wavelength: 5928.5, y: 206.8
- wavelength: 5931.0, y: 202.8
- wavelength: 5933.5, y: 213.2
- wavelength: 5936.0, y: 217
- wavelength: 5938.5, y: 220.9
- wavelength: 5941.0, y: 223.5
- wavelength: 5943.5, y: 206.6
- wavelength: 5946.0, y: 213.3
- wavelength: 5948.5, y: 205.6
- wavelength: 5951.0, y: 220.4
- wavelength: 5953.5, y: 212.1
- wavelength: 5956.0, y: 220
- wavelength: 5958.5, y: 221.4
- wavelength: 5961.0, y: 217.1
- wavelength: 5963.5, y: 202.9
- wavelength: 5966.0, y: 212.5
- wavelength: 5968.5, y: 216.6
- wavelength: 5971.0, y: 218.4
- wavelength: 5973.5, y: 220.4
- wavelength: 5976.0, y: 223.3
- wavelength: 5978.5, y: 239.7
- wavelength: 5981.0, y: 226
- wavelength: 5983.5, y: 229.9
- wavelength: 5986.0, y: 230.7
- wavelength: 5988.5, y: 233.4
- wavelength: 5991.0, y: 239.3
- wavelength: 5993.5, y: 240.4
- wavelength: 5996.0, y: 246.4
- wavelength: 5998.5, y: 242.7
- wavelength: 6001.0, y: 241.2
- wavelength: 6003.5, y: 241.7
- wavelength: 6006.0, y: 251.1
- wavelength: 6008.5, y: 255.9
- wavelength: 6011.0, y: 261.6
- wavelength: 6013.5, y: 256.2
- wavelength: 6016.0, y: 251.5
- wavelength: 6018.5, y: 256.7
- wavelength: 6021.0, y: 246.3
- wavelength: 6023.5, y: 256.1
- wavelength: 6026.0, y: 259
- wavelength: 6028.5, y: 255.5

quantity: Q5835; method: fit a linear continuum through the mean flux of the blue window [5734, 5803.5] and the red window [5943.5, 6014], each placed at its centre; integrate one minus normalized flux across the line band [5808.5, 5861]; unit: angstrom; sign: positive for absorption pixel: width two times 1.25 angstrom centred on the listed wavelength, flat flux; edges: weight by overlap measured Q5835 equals 2.75 angstrom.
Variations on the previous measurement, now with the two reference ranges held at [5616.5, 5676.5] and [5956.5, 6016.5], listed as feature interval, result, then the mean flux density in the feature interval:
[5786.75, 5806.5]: 1.8 angstrom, 195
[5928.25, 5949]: 1.5 angstrom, 213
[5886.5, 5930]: 3.0 angstrom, 210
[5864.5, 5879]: 1.1 angstrom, 206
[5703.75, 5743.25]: 3.1 angstrom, 192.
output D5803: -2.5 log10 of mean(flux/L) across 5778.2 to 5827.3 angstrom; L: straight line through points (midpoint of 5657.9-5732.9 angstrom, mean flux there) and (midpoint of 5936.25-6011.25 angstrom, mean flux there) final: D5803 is 0.08 mag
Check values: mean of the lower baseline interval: 198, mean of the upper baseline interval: 227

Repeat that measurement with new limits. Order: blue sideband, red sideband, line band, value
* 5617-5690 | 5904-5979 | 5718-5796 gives 0.06 mag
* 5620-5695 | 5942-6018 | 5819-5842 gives 0.11 mag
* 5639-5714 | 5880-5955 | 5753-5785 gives 0.05 mag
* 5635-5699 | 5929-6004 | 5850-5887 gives 0.07 mag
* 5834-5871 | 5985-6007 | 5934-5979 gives 0.06 mag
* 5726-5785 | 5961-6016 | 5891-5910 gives 0.04 mag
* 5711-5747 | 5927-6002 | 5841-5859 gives 0.07 mag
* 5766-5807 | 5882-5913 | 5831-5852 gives 0.05 mag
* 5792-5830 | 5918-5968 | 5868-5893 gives -0.02 mag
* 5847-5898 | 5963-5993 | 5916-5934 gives 0.03 mag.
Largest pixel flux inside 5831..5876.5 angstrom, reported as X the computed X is 213.3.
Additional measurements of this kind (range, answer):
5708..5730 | 208.7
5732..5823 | 204.3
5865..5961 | 223.5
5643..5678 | 219.3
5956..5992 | 239.7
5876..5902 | 215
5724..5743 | 201.9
